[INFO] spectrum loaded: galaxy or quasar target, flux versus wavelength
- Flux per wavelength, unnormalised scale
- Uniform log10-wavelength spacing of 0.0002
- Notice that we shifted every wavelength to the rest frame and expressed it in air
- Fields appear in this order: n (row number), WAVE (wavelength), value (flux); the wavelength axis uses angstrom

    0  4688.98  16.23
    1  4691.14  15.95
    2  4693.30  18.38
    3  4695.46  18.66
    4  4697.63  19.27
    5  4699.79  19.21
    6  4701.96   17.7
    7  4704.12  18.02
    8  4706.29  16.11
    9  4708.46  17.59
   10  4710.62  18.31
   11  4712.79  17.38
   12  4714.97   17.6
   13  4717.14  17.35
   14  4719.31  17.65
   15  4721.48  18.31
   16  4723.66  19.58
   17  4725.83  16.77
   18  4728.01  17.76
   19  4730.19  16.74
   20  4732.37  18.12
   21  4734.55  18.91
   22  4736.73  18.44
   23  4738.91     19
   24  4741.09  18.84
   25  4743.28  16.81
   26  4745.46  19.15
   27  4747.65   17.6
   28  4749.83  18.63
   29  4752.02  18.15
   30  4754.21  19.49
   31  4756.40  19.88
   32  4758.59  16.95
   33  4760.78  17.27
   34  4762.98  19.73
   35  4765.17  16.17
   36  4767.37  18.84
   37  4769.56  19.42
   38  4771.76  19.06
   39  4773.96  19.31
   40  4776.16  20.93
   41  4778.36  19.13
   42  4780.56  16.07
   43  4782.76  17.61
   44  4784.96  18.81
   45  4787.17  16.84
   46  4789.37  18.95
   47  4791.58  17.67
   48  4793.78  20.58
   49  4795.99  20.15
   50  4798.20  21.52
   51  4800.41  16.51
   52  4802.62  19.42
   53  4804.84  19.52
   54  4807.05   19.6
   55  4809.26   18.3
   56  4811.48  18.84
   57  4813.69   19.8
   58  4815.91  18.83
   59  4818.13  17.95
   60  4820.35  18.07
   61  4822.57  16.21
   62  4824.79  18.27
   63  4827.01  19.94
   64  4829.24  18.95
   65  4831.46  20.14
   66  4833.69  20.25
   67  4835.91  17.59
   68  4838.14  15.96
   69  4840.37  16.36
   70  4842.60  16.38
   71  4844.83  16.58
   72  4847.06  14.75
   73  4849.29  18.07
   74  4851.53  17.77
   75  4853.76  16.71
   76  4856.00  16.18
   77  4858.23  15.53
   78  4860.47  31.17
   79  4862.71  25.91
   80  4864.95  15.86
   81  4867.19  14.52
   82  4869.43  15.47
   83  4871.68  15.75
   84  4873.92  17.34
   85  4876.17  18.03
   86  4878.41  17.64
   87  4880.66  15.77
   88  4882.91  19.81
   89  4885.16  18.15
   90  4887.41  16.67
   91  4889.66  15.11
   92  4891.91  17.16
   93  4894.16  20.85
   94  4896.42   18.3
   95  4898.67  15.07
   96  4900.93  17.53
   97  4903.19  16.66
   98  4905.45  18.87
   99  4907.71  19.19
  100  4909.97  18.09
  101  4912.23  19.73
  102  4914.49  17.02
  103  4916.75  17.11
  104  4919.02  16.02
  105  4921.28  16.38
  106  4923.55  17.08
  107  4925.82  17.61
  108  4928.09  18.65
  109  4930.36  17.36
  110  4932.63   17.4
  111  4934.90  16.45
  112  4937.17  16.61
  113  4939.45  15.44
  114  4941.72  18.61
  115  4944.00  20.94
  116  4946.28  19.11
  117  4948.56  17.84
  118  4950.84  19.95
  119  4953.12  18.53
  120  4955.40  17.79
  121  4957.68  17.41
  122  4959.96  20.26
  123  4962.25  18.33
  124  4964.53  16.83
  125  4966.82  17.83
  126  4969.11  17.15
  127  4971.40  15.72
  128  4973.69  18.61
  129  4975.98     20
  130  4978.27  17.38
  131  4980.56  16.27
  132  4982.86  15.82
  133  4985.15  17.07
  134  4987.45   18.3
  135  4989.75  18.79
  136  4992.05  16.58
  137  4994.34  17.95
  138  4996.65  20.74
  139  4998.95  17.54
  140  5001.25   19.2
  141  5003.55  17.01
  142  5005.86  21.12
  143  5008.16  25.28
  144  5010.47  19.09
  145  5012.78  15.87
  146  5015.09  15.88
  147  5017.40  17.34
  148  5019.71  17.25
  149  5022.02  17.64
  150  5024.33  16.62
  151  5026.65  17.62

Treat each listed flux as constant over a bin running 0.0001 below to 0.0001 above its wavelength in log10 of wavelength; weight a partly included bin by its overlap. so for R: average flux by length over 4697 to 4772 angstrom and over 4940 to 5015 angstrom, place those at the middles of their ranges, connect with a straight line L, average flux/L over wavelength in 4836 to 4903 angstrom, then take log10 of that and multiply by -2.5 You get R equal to 0.041 mag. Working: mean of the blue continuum 18.2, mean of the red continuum 18.3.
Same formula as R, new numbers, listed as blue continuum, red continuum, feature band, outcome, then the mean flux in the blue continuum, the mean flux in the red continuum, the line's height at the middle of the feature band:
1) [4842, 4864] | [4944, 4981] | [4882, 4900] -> 0.064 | 18.9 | 18.2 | 18.7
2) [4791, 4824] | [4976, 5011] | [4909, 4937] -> 0.079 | 18.9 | 18.6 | 18.7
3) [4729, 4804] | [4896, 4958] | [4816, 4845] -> 0.016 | 18.6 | 17.7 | 18.2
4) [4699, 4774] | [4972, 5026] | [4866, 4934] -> 0.048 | 18.1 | 18.1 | 18.1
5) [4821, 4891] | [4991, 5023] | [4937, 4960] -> -0.010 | 17.8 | 18.5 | 18.2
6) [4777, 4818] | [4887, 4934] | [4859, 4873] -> -0.092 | 18.8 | 17.5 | 18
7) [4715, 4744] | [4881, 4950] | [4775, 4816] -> -0.059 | 18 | 17.7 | 17.9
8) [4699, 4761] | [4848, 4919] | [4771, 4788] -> -0.028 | 18.1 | 17.9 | 18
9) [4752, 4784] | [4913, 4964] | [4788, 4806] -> -0.048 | 18.5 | 17.8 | 18.4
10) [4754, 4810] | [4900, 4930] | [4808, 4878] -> 0.009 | 18.8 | 17.7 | 18.3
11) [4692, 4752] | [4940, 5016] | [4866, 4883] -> 0.101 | 18.1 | 18.3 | 18.2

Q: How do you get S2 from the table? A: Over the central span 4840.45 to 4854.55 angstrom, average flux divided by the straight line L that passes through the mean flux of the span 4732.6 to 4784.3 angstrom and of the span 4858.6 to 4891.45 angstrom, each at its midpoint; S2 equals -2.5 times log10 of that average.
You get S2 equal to 0.10 mag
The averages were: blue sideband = 18.5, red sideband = 18.3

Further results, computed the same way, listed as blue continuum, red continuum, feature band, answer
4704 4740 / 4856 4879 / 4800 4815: -0.04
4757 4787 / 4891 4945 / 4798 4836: -0.04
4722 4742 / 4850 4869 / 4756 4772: 0.01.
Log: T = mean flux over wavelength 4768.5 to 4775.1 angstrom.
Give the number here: 19.3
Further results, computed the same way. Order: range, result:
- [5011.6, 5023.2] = 16.8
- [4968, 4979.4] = 17.8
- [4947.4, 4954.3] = 18.8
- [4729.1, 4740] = 18.2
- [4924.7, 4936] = 17.5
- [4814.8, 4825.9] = 17.9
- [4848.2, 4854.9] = 17.5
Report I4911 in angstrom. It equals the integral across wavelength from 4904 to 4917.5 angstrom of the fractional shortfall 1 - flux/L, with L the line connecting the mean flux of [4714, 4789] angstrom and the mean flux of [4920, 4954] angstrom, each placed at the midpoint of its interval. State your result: -0.32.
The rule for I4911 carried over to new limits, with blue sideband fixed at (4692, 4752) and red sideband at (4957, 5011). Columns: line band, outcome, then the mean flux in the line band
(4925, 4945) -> 0.7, 17.7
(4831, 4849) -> 1.0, 17.2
